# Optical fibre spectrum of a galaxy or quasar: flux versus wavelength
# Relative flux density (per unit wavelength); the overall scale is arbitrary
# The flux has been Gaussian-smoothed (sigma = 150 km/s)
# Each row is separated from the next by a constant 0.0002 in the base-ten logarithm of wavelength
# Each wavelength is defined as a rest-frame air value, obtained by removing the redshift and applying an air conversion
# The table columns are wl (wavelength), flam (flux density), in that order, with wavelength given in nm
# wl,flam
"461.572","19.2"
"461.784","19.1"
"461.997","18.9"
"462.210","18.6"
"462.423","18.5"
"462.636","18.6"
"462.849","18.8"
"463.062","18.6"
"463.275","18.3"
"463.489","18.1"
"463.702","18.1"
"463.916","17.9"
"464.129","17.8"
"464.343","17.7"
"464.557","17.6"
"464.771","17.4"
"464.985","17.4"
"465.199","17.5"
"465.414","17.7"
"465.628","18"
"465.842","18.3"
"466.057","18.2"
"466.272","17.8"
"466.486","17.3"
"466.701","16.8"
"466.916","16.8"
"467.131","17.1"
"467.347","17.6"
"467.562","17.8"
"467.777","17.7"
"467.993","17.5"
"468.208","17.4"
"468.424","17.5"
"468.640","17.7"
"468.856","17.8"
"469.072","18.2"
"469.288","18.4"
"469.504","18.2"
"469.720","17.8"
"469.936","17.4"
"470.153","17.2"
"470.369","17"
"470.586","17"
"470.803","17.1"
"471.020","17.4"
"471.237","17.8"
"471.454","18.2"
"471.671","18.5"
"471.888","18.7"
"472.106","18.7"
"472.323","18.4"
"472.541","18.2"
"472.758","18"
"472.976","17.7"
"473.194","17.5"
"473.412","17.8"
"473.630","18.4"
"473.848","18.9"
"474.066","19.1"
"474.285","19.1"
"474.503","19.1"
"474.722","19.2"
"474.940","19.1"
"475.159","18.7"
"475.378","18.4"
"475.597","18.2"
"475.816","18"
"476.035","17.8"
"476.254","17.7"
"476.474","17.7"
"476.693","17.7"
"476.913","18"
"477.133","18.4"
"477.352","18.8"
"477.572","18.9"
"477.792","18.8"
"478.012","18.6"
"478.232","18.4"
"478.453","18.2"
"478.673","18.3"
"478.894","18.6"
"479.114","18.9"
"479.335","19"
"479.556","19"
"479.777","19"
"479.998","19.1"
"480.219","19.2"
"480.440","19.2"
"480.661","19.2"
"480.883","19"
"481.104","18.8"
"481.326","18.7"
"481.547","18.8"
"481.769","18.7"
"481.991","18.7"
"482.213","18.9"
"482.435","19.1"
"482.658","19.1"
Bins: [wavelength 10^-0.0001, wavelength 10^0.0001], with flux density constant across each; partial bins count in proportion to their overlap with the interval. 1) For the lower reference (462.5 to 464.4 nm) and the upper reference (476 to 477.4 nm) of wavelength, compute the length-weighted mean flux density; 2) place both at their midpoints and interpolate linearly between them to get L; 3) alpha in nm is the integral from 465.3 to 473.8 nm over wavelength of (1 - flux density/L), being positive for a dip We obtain 0.166 nm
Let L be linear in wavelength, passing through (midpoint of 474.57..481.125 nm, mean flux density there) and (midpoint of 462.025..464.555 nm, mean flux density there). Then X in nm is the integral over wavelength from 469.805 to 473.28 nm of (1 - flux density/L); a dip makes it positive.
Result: 0.12 nm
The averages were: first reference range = 18.3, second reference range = 18.6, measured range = 17.8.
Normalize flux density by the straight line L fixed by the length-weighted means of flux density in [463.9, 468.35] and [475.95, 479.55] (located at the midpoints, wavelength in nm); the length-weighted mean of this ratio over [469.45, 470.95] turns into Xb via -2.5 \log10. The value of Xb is 0.031 mag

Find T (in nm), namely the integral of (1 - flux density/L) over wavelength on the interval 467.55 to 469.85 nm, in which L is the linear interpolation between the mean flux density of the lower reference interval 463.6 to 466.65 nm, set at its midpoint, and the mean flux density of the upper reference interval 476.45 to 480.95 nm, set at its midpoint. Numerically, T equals 0.02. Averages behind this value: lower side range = 17.7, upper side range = 18.7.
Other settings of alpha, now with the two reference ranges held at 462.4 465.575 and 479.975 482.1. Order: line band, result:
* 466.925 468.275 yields 0.054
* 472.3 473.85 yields 0.038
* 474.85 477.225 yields 0.065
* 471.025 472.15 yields 0.009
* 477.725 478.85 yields 0.020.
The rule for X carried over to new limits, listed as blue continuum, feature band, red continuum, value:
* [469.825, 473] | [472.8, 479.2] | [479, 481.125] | 0.023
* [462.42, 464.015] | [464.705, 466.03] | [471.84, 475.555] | 0.046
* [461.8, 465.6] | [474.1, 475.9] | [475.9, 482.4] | -0.025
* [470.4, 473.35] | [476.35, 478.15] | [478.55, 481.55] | 0.021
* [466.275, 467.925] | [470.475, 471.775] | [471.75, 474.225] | 0.025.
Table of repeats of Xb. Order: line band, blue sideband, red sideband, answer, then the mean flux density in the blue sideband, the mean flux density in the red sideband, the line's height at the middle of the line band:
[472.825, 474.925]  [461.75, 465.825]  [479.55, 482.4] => 0.00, 18.1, 19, 18.6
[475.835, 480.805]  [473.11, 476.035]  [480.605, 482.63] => 0.01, 18.6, 18.9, 18.7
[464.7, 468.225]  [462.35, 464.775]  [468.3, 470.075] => 0.03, 18.1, 17.9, 18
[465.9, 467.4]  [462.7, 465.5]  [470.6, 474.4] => 0.04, 17.9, 18.2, 18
